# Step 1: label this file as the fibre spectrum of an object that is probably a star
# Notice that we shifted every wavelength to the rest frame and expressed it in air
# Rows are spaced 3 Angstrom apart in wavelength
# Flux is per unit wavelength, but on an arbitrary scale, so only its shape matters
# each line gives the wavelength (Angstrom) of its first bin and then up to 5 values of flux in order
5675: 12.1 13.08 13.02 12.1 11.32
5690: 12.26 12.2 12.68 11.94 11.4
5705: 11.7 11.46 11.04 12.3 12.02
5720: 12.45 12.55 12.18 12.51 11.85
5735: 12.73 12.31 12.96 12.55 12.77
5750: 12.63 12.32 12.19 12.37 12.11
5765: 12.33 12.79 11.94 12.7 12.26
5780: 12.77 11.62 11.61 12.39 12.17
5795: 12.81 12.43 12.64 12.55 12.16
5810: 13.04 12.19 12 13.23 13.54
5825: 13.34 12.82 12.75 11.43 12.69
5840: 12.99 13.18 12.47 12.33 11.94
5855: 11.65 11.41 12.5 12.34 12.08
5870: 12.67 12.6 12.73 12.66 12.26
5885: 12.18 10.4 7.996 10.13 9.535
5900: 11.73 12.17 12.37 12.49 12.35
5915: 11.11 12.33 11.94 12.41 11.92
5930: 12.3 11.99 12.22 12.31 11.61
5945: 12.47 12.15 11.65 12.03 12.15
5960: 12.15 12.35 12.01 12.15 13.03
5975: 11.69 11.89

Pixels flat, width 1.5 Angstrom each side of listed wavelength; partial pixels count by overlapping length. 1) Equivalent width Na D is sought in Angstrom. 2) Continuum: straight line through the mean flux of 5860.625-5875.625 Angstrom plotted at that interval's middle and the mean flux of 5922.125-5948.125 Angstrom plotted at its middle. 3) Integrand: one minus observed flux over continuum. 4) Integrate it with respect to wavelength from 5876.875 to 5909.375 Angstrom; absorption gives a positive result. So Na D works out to 2.9 Angstrom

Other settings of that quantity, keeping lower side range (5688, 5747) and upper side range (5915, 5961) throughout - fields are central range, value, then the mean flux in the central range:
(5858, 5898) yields 1.78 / 11.6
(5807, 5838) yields -1.41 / 12.7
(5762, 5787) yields -0.23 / 12.3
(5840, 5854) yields -0.45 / 12.5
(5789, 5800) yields -0.30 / 12.5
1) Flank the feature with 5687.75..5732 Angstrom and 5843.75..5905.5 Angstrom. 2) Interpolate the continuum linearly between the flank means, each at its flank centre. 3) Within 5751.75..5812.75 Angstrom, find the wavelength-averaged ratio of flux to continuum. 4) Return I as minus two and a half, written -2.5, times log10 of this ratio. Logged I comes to -0.04 mag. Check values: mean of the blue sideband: 12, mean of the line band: 12.4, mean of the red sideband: 11.7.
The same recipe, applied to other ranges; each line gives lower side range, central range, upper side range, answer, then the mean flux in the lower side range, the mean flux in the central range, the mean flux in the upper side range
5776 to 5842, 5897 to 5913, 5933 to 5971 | 0.03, 12.5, 12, 12.1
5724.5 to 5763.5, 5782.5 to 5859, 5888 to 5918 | -0.06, 12.4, 12.5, 11.1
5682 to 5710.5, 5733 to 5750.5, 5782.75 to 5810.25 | -0.05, 11.9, 12.6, 12.3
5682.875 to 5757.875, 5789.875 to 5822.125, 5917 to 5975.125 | -0.04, 12.2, 12.6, 12.2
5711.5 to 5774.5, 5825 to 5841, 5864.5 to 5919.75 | -0.06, 12.4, 12.6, 11.7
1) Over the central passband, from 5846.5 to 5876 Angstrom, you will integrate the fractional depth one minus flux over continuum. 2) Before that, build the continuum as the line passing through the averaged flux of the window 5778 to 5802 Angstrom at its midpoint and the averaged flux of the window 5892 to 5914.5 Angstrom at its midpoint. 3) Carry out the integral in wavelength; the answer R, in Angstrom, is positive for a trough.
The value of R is -1.1 Angstrom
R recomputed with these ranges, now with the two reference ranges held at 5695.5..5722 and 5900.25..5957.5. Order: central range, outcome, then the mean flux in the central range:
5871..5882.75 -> -0.5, 12.6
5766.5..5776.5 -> -0.4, 12.5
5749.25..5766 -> -0.5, 12.3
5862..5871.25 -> -0.3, 12.4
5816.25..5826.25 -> -1.0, 13.2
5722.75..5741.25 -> -0.8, 12.4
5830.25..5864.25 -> -0.8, 12.3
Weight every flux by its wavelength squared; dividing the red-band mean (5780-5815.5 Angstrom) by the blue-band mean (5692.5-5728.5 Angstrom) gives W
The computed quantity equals 1.06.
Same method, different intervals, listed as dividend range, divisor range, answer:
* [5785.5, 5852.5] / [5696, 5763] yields 1.06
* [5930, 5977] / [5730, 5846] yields 1.03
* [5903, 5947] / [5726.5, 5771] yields 1.04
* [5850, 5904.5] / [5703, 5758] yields 1.00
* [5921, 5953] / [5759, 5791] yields 1.04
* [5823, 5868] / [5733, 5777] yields 1.03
